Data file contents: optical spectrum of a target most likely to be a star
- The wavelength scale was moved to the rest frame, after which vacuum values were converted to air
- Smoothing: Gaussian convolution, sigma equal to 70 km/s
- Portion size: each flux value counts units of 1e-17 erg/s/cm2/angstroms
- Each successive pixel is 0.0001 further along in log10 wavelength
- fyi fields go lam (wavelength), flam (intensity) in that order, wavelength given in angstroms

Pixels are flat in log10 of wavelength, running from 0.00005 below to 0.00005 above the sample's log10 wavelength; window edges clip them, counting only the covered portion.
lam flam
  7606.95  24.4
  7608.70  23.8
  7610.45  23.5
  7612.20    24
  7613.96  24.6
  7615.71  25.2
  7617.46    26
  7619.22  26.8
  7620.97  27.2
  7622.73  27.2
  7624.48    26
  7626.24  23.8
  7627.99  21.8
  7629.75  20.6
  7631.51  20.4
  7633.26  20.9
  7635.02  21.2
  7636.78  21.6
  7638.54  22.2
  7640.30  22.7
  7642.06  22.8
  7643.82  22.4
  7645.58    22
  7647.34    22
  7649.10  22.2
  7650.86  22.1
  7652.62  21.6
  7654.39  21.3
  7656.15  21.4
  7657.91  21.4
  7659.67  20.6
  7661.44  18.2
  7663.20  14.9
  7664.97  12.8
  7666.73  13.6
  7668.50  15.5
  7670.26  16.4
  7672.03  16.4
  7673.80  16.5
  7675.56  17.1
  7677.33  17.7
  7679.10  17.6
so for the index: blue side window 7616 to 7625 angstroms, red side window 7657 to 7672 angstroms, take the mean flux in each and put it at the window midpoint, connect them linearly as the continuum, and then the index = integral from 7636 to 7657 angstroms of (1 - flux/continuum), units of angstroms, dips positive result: -1.4 angstroms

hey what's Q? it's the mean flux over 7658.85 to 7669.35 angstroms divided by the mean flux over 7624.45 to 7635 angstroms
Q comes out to 0.73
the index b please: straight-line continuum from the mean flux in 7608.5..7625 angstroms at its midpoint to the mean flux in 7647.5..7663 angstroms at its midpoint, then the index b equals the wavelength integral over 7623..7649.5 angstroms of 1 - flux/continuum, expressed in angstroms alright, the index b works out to 0.97 angstroms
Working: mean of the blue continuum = 25.5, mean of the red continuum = 20.9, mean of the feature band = 22.3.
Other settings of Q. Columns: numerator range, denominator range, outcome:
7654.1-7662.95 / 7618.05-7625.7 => 0.76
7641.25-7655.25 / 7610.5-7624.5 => 0.86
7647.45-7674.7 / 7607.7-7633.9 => 0.76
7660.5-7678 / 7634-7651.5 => 0.72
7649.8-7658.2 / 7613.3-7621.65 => 0.83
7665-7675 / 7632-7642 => 0.71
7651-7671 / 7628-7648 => 0.84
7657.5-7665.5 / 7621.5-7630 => 0.72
